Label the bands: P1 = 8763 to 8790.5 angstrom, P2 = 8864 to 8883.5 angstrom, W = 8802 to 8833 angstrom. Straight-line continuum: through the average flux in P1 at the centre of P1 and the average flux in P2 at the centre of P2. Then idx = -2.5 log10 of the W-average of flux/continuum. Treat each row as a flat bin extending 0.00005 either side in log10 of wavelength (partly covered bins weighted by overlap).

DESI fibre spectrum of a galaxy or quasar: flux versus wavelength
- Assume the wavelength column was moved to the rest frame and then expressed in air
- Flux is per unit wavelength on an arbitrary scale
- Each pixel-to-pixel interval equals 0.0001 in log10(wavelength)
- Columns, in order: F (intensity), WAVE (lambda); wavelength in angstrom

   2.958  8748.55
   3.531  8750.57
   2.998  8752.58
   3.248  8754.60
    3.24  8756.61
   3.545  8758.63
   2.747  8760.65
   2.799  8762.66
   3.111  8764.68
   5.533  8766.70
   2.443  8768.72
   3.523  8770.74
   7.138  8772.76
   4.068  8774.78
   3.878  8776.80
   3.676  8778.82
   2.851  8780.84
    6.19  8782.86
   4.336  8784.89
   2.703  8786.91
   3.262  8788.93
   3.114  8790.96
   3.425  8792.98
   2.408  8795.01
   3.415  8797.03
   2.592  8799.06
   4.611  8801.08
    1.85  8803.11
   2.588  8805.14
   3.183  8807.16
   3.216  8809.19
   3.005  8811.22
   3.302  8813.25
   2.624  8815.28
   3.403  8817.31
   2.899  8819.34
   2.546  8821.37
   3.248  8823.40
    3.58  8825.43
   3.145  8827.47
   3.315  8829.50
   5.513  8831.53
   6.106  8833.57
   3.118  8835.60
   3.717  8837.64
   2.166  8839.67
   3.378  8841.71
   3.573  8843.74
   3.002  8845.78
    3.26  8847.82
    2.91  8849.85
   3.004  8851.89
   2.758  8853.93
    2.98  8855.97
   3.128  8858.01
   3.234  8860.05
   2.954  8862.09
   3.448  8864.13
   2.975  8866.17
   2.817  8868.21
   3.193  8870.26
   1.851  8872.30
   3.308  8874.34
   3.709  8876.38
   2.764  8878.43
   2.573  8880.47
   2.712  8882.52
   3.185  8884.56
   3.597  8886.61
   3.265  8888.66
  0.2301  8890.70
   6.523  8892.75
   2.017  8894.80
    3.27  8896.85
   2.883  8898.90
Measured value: 0.103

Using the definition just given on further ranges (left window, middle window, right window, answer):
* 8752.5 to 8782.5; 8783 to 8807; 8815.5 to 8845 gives 0.13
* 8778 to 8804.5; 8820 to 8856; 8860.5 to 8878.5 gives -0.08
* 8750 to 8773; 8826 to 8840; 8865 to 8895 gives -0.22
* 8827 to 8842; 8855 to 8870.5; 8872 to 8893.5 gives 0.10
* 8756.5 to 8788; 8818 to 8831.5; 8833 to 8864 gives 0.04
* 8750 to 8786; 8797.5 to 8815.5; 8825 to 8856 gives 0.20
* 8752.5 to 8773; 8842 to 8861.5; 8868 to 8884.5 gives -0.02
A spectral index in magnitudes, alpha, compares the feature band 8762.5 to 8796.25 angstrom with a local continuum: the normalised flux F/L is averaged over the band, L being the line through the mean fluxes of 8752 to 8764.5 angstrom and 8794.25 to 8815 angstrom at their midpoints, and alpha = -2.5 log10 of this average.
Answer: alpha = -0.24 mag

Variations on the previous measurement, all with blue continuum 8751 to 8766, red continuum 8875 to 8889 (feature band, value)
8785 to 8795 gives 0.00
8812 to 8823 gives 0.06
